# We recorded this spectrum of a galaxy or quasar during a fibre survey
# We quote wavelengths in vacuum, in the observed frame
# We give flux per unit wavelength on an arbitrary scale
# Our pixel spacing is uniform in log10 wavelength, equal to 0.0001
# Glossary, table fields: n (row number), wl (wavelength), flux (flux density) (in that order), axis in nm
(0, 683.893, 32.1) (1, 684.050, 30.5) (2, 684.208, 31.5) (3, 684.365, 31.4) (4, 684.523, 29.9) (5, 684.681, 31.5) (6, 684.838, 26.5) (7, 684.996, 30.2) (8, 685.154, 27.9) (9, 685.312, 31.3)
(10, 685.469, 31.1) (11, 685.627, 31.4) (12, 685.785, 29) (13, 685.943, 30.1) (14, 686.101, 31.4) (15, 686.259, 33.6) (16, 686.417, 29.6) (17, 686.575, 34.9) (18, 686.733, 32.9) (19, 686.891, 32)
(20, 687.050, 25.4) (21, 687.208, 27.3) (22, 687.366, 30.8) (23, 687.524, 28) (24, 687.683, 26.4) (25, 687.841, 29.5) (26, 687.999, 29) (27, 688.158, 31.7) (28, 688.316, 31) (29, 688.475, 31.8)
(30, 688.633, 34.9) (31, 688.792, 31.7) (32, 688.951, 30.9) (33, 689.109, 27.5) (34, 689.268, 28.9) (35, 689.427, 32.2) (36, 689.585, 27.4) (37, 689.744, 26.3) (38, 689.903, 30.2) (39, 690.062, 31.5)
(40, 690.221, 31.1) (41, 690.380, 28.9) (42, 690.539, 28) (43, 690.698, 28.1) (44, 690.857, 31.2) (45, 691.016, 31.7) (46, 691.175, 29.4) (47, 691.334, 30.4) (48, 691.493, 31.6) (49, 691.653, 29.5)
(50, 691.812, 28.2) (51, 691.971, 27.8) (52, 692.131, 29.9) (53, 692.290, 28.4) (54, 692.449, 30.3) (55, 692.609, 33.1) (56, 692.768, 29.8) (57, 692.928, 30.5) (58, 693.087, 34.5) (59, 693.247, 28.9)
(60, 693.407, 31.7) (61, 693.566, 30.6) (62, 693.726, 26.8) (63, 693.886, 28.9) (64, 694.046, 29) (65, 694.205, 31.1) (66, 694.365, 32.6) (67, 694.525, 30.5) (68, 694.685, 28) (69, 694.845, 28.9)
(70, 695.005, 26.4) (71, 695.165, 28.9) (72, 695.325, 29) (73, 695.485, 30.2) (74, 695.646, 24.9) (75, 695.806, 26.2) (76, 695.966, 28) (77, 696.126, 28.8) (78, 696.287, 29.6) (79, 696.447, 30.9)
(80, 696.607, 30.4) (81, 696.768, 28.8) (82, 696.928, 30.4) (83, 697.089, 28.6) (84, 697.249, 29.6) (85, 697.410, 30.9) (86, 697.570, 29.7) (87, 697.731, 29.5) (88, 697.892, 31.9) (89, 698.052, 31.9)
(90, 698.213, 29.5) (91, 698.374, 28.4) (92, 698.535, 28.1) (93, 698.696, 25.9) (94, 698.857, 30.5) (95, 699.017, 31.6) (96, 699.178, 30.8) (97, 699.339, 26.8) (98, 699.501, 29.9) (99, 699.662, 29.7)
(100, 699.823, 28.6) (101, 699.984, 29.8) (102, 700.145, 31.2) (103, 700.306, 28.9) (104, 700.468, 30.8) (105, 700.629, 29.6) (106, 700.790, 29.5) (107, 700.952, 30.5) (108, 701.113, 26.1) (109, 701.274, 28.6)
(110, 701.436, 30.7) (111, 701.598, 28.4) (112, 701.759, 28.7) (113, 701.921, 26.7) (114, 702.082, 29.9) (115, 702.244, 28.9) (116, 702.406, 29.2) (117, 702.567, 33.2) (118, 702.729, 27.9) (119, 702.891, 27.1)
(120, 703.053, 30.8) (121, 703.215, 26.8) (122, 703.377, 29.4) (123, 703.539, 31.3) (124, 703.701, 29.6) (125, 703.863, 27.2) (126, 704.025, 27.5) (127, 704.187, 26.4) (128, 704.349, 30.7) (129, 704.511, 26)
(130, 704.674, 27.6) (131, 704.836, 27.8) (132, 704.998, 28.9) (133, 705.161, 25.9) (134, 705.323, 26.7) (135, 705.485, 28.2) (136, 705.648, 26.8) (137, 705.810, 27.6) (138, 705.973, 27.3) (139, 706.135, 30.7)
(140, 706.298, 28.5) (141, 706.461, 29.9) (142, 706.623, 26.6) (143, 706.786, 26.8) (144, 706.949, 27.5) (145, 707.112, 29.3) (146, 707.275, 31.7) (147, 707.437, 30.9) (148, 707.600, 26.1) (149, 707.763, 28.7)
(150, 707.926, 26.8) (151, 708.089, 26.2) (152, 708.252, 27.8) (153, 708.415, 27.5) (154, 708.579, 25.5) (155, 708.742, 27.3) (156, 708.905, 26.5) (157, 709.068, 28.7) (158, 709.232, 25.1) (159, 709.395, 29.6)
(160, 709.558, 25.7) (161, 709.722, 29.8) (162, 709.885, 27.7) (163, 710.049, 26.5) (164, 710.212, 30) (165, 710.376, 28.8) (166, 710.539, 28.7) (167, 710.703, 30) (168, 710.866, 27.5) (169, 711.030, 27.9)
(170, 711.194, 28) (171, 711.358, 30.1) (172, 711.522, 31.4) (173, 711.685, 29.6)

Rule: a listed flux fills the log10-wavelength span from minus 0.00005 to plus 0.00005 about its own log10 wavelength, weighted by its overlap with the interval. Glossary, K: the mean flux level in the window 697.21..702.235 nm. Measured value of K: 29.4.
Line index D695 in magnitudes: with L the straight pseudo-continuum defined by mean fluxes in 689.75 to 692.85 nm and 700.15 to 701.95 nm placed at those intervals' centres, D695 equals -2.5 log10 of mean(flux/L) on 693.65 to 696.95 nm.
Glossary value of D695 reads 0.02 mag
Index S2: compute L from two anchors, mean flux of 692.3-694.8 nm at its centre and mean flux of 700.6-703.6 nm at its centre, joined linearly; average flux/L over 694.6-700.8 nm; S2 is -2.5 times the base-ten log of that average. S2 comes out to 0.02 mag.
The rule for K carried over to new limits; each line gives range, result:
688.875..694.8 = 29.9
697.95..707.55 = 28.8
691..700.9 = 29.6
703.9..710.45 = 27.8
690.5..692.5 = 29.6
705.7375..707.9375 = 28.5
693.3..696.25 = 28.9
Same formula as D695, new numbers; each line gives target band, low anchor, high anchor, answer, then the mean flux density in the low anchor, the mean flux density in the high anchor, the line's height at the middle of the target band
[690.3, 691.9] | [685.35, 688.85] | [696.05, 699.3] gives 0.021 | 30.6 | 29.8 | 30.3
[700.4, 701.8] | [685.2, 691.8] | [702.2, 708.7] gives -0.018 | 30.2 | 28.2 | 28.7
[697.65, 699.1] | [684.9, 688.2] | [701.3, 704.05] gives -0.014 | 30.1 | 29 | 29.3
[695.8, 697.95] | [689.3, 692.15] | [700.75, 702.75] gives -0.010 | 29.6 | 29.1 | 29.3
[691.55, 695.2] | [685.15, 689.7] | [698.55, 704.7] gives 0.001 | 30.3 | 29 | 29.8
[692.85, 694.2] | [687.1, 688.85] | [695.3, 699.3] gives -0.019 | 30.1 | 29.3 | 29.7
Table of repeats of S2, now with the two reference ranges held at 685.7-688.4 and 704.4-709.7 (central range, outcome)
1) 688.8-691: 0.01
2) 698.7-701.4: -0.03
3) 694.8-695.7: 0.04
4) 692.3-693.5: -0.06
